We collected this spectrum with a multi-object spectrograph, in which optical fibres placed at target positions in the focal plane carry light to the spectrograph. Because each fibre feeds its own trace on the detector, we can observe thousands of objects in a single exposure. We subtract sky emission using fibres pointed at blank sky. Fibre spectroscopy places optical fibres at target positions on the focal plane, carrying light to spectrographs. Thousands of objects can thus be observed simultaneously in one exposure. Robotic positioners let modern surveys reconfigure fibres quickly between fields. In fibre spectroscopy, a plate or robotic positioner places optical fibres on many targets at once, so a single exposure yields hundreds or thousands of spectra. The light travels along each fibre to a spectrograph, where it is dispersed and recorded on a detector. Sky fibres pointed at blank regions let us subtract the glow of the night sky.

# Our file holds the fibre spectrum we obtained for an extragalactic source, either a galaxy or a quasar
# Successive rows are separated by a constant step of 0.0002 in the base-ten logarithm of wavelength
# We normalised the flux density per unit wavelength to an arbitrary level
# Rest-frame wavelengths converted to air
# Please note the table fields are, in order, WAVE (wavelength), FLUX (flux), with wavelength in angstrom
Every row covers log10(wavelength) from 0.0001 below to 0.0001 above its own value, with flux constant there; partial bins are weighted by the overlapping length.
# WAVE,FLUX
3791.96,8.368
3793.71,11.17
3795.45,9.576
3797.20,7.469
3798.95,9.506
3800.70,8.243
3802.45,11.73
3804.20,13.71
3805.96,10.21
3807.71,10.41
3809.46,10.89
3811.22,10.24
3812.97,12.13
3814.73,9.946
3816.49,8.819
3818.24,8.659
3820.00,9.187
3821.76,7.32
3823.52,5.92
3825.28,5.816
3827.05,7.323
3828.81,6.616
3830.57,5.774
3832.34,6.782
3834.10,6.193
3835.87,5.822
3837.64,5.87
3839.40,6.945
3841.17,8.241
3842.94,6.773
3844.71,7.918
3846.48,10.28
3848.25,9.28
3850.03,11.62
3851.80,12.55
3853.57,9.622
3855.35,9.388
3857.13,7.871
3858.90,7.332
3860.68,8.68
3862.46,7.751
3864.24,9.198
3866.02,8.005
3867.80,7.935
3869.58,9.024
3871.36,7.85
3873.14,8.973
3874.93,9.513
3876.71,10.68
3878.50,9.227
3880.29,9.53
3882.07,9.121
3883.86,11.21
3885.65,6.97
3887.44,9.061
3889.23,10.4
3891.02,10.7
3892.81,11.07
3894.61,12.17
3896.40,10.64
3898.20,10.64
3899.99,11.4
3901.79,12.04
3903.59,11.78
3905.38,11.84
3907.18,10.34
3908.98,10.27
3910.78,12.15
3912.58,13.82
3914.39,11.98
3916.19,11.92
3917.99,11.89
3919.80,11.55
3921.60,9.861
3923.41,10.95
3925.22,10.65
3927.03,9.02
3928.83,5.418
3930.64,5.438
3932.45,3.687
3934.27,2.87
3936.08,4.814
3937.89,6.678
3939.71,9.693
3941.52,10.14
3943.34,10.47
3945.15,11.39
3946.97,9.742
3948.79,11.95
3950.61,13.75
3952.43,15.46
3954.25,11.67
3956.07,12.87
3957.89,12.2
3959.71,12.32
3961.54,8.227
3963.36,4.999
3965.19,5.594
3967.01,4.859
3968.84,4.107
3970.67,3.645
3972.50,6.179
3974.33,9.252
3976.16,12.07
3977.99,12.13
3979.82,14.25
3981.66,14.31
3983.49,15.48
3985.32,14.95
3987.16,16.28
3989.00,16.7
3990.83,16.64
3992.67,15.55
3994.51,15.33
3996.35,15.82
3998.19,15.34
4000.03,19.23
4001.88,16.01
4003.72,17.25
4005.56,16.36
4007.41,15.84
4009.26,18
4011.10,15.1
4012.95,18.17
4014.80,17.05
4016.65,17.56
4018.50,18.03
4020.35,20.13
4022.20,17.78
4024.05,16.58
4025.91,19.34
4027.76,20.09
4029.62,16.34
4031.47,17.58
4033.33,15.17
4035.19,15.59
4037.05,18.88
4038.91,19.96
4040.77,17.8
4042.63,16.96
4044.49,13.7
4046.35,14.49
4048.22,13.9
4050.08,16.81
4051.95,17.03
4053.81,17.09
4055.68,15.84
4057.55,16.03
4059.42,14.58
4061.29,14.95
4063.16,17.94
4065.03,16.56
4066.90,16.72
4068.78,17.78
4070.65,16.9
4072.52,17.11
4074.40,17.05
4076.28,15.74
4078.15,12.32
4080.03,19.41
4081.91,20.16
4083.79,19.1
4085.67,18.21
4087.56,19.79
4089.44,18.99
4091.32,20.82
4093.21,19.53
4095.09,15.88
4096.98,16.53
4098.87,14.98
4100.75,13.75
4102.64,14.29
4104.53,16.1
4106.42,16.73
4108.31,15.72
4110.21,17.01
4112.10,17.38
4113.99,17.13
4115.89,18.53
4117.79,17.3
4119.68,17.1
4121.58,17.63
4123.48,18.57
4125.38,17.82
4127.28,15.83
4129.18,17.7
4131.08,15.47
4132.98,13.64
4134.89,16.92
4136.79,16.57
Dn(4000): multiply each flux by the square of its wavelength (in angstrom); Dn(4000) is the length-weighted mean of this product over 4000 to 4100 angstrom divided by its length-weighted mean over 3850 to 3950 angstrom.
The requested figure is 1.9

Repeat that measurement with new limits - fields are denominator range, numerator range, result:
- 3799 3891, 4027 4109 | 2.14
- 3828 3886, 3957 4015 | 1.65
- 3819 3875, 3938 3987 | 1.38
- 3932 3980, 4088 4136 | 2.02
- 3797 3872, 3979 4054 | 2.12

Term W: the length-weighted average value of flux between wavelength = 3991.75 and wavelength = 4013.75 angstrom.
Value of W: 16.5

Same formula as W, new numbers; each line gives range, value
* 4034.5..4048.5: 16.5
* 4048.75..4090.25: 17.1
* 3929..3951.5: 8.29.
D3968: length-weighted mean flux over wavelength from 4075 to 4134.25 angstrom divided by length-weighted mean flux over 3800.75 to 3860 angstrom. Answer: 1.96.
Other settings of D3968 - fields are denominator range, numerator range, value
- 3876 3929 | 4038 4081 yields 1.53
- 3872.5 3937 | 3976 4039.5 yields 1.69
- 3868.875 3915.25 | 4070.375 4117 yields 1.64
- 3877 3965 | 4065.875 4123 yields 1.70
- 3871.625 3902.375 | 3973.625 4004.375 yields 1.49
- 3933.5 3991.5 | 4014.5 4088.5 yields 1.63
